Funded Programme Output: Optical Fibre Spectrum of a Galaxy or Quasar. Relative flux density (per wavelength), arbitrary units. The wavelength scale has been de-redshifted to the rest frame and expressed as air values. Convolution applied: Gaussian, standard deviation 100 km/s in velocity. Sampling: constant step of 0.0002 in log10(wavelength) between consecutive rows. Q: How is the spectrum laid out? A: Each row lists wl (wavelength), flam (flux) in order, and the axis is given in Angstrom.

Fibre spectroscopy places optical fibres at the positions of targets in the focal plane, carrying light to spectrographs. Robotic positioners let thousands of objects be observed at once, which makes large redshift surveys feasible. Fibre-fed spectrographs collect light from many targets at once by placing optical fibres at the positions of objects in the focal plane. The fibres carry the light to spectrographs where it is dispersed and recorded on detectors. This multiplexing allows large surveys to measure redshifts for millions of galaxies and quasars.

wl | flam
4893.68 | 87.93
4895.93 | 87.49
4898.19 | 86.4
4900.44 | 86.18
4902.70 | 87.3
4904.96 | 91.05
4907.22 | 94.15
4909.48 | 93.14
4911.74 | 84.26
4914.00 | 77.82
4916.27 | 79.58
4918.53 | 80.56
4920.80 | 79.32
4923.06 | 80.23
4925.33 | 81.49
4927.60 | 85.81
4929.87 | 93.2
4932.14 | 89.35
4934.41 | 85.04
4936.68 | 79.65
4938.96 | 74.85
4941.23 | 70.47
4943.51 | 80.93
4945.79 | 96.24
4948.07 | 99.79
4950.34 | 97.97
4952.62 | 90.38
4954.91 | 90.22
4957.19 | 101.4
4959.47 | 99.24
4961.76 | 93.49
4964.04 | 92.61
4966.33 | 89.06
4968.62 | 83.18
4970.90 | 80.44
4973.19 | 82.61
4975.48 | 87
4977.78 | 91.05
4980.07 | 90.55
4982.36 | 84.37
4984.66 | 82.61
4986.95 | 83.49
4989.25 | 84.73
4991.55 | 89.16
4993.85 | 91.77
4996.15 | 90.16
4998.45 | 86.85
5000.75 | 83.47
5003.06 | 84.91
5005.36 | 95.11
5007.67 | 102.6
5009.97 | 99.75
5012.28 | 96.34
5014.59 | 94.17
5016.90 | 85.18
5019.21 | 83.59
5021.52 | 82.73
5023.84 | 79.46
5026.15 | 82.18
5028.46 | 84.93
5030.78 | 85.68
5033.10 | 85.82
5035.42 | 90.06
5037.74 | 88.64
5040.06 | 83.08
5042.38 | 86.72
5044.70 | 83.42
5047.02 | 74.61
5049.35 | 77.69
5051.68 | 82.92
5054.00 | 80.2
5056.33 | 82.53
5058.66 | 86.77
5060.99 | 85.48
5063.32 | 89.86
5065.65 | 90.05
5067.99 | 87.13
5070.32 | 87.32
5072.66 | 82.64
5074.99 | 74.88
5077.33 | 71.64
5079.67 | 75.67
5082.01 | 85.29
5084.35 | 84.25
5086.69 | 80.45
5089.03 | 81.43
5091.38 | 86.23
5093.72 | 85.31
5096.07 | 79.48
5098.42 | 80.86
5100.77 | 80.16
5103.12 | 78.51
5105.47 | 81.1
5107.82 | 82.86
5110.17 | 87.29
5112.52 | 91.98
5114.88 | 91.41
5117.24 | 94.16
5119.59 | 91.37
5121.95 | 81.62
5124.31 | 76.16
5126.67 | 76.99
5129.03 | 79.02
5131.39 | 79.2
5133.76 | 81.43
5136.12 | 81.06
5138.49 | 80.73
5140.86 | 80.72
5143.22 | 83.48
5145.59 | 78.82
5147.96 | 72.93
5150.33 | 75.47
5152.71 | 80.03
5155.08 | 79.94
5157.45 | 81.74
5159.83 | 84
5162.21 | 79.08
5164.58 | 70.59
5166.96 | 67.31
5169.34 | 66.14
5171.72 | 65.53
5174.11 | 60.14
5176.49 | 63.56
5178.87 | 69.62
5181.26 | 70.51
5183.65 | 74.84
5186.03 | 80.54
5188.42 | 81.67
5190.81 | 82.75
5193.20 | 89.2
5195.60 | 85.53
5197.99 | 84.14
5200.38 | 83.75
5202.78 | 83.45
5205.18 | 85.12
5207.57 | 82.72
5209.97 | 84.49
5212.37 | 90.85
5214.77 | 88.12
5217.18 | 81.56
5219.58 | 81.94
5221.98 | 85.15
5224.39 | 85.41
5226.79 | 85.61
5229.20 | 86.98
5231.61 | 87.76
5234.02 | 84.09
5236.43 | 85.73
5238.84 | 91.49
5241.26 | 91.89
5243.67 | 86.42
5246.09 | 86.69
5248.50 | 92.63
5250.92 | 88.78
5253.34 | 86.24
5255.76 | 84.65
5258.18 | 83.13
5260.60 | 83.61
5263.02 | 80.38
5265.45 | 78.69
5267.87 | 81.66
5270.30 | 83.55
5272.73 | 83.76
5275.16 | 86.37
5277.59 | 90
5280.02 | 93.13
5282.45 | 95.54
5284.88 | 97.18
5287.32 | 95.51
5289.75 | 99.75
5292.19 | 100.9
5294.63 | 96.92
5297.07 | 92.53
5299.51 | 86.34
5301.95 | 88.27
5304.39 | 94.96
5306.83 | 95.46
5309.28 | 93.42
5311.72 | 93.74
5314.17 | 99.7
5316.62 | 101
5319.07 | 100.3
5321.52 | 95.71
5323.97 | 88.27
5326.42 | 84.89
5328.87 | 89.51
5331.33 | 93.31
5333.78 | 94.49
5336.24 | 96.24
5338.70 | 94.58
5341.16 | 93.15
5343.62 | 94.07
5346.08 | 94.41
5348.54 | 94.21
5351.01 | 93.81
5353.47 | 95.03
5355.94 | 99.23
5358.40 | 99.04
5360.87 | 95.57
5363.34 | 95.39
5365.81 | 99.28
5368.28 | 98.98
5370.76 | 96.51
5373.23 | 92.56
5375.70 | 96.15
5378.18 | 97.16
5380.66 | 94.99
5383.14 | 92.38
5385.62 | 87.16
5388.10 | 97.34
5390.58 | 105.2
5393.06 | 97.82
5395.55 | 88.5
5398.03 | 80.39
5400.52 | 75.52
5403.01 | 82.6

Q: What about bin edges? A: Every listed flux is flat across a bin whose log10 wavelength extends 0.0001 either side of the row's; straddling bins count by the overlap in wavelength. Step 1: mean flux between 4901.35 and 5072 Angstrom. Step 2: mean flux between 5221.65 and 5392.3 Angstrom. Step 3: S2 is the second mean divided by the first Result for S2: 1.1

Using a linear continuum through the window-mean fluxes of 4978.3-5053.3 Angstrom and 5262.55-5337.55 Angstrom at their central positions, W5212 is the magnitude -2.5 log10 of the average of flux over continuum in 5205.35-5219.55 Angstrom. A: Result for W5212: 0.065 mag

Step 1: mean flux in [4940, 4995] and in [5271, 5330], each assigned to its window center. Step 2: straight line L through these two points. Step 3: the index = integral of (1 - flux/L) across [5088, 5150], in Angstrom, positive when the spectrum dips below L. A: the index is 5.8 Angstrom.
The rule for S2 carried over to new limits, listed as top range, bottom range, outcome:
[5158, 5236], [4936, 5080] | 0.92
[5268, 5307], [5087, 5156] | 1.12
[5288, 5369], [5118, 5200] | 1.22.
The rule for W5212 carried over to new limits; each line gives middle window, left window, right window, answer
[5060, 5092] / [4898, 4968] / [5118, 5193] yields -0.03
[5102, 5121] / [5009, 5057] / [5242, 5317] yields -0.01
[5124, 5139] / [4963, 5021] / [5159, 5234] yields 0.04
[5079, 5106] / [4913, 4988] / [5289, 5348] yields 0.10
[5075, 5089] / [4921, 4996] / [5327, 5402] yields 0.13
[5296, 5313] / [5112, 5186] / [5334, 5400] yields -0.03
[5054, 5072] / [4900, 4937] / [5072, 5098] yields -0.07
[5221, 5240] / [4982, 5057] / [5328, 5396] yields 0.07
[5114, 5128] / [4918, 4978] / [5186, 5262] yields 0.02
